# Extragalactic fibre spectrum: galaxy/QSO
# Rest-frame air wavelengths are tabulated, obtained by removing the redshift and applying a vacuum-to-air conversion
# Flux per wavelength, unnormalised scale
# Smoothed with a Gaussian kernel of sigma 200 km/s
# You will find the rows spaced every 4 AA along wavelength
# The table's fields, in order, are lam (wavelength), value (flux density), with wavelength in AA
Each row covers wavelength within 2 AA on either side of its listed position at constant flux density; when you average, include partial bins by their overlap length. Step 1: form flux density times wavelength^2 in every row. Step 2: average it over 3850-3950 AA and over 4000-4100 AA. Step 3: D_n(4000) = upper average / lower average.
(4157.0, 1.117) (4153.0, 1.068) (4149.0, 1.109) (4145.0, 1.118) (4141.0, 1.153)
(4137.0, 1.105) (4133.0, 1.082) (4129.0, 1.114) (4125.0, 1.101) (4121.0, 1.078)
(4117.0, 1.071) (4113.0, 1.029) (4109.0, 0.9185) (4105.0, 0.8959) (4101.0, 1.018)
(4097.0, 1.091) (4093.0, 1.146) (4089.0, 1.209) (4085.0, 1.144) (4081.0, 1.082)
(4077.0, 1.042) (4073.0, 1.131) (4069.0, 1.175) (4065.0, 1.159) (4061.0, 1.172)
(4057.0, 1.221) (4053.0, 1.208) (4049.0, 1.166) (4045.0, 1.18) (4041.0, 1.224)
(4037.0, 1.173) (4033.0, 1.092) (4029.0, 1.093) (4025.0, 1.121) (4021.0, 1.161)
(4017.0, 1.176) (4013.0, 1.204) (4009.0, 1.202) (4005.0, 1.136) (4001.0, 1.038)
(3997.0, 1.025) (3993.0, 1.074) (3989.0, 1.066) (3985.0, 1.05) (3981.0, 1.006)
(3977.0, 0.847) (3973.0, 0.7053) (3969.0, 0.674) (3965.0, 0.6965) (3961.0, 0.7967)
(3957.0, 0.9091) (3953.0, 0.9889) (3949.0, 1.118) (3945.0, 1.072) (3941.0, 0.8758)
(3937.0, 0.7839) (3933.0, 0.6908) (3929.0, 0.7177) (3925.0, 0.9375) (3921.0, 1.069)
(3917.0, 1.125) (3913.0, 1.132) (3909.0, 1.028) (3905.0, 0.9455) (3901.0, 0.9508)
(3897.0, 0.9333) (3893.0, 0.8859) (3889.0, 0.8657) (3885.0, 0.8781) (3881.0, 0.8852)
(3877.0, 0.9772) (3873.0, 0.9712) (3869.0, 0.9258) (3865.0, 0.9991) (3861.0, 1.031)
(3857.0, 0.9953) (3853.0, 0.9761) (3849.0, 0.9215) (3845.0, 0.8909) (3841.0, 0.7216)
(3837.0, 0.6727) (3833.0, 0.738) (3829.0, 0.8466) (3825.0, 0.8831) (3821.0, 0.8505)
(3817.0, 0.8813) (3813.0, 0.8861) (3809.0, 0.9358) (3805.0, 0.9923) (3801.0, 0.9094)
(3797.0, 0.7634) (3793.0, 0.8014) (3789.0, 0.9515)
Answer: 1.3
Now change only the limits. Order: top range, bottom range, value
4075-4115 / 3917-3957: 1.23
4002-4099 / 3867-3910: 1.35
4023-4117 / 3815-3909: 1.38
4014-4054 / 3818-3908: 1.41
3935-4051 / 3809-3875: 1.24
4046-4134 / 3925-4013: 1.25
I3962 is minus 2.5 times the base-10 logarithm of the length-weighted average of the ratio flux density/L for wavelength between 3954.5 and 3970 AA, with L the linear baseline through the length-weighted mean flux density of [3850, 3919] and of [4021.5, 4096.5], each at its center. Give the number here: 0.32 mag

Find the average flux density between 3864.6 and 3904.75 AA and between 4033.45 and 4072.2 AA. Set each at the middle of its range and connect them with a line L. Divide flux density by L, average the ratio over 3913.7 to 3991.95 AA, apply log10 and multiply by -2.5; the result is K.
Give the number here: 0.13 mag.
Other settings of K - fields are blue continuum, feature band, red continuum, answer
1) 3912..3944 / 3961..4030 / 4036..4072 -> 0.06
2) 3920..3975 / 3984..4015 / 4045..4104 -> -0.14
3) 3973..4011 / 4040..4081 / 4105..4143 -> -0.11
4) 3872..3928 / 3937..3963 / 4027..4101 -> 0.08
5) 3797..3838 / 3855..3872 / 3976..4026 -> -0.08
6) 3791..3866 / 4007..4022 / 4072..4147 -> -0.17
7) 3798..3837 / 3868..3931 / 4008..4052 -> 0.03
